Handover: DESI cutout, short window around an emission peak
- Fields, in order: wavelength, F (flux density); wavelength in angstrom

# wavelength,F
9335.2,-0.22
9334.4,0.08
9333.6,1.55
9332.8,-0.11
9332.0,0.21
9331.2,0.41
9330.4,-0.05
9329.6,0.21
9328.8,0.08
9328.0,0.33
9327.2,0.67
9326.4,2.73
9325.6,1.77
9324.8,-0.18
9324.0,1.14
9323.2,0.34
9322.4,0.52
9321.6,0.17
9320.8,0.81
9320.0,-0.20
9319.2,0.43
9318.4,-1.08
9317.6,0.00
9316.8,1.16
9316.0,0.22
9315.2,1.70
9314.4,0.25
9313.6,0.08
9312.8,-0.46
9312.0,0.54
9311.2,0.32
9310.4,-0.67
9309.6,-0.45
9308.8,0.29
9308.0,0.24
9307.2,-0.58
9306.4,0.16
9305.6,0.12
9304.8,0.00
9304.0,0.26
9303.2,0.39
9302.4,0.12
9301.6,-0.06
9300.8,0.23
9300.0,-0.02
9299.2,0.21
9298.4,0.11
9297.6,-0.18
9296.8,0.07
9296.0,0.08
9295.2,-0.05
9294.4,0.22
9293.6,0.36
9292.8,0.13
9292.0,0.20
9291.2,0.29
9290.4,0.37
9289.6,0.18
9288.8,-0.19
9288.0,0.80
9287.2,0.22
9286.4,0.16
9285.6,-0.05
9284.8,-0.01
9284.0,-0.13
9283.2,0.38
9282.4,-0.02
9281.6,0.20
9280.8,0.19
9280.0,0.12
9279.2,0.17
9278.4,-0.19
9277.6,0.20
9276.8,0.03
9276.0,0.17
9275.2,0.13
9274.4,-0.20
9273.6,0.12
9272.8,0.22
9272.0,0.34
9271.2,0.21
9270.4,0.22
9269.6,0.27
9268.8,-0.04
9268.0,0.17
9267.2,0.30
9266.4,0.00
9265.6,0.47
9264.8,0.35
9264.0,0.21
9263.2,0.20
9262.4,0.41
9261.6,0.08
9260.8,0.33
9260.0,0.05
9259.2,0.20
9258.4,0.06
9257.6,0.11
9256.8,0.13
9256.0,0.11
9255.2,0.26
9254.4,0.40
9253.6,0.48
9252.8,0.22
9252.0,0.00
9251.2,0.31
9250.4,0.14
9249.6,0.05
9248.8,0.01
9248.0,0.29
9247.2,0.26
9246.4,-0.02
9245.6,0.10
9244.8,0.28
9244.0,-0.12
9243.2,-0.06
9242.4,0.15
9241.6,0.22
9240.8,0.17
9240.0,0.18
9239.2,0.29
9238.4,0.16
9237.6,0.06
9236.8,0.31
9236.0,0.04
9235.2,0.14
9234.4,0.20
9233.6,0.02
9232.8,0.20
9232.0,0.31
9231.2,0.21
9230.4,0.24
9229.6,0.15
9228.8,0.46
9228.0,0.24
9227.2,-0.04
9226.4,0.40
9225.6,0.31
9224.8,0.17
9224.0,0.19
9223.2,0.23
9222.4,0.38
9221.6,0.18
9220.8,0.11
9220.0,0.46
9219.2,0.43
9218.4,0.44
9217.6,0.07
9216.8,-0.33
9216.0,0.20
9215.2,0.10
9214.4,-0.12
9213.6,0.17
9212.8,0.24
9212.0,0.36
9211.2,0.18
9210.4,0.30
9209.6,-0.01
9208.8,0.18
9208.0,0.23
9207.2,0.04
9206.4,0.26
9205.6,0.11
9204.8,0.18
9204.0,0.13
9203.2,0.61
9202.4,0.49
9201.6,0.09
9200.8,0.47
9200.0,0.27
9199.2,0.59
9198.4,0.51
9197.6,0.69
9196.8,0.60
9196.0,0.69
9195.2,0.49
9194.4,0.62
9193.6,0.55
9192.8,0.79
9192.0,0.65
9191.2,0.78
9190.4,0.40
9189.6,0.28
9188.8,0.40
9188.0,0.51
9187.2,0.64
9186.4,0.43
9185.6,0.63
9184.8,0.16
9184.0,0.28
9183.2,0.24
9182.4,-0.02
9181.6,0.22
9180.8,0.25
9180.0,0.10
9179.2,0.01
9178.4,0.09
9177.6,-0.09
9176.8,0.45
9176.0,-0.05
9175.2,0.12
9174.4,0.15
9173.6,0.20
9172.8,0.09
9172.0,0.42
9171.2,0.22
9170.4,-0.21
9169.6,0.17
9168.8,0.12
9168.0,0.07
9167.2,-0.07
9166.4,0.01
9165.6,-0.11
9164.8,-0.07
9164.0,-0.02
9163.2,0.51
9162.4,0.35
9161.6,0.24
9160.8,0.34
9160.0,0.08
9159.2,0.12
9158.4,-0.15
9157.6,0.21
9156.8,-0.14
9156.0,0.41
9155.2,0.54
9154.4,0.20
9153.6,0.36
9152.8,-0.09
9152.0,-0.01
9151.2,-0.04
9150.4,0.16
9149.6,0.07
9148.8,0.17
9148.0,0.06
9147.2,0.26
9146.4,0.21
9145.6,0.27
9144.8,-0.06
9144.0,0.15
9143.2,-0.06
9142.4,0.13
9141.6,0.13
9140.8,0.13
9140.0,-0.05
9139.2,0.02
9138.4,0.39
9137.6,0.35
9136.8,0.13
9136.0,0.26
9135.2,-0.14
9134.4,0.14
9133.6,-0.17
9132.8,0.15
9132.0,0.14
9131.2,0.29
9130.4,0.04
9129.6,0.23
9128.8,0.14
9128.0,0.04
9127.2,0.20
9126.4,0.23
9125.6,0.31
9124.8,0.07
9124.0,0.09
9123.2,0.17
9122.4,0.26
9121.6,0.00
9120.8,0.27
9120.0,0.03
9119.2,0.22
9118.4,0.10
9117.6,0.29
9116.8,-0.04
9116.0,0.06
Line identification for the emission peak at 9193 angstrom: [O II]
